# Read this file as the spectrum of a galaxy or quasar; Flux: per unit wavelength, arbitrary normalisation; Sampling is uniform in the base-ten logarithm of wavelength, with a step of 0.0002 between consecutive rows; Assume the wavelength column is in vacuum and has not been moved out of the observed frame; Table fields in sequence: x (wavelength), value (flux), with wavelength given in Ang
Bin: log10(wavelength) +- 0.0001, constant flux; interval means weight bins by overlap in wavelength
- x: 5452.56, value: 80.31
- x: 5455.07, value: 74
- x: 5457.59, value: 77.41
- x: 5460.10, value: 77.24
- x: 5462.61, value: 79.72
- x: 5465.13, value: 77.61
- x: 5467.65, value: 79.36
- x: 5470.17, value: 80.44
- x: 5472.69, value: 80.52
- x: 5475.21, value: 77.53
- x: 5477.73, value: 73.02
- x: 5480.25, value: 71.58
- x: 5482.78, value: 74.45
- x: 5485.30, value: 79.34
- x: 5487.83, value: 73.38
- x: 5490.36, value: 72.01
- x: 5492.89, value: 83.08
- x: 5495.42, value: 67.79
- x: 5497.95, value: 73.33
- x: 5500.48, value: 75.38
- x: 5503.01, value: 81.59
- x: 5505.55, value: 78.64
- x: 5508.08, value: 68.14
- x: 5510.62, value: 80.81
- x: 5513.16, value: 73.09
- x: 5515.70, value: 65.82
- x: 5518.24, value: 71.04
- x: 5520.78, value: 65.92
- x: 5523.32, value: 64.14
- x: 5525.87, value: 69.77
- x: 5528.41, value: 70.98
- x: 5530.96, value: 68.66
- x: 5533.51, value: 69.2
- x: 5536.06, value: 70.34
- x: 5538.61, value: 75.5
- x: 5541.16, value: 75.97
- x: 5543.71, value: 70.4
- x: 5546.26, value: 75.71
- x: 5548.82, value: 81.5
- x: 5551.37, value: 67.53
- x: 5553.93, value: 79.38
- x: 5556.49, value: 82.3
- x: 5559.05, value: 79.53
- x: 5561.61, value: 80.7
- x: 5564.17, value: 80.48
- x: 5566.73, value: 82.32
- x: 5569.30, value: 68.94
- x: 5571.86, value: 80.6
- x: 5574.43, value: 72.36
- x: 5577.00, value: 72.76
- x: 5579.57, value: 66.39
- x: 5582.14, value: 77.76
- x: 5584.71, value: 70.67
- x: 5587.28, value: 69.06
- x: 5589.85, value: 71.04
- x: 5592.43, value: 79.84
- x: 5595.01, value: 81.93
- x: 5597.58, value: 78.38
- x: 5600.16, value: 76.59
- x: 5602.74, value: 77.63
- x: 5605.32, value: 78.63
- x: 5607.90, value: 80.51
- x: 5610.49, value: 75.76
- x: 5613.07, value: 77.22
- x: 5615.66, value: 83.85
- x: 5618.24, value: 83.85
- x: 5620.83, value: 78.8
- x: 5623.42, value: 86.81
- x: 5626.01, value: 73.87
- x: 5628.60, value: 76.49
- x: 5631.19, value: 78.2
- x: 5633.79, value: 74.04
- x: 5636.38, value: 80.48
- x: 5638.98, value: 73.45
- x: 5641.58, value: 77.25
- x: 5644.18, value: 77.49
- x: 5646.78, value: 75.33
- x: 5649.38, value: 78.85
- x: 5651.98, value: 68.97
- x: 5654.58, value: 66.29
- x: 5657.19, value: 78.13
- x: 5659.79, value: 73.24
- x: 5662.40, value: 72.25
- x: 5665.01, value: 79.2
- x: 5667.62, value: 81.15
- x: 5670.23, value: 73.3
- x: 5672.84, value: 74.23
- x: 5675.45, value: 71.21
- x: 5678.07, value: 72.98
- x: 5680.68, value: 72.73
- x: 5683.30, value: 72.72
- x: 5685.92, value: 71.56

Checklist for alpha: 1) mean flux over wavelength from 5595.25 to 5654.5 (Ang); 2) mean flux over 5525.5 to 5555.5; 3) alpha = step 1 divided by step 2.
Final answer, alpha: 1.1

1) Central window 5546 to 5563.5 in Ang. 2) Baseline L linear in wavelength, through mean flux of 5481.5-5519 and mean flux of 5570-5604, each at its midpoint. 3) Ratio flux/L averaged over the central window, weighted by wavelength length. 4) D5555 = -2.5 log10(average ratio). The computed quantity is -0.05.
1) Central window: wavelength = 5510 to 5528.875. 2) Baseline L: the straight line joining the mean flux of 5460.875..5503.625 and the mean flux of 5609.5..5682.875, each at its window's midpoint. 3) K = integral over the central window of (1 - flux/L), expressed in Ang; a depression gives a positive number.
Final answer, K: 1.63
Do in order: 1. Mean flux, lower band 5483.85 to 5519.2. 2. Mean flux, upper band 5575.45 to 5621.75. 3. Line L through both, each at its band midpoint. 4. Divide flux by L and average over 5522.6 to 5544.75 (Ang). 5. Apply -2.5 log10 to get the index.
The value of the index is 0.07 mag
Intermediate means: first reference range 74.6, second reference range 76.7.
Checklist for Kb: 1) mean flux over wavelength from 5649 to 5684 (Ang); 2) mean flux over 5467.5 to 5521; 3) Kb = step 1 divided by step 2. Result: 1.0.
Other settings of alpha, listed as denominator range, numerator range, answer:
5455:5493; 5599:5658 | 1.01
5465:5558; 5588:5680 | 1.03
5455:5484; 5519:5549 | 0.92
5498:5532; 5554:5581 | 1.07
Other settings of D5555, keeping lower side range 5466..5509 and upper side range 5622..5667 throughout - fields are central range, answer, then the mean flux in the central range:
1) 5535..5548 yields 0.03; 73.9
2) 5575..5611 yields 0.01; 75.4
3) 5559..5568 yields -0.07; 81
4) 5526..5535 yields 0.09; 69.6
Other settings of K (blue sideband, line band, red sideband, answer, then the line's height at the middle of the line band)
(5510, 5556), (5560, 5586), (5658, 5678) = -0.9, 72.9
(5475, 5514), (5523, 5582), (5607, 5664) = 1.1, 75.9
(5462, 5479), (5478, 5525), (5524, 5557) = 1.7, 76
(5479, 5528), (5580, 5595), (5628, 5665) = 0.1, 74.3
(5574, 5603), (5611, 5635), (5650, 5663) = -1.9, 73.3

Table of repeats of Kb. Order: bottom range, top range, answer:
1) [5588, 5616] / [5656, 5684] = 0.96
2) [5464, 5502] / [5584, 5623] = 1.03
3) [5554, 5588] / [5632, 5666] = 0.99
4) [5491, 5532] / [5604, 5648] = 1.08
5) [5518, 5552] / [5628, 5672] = 1.06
